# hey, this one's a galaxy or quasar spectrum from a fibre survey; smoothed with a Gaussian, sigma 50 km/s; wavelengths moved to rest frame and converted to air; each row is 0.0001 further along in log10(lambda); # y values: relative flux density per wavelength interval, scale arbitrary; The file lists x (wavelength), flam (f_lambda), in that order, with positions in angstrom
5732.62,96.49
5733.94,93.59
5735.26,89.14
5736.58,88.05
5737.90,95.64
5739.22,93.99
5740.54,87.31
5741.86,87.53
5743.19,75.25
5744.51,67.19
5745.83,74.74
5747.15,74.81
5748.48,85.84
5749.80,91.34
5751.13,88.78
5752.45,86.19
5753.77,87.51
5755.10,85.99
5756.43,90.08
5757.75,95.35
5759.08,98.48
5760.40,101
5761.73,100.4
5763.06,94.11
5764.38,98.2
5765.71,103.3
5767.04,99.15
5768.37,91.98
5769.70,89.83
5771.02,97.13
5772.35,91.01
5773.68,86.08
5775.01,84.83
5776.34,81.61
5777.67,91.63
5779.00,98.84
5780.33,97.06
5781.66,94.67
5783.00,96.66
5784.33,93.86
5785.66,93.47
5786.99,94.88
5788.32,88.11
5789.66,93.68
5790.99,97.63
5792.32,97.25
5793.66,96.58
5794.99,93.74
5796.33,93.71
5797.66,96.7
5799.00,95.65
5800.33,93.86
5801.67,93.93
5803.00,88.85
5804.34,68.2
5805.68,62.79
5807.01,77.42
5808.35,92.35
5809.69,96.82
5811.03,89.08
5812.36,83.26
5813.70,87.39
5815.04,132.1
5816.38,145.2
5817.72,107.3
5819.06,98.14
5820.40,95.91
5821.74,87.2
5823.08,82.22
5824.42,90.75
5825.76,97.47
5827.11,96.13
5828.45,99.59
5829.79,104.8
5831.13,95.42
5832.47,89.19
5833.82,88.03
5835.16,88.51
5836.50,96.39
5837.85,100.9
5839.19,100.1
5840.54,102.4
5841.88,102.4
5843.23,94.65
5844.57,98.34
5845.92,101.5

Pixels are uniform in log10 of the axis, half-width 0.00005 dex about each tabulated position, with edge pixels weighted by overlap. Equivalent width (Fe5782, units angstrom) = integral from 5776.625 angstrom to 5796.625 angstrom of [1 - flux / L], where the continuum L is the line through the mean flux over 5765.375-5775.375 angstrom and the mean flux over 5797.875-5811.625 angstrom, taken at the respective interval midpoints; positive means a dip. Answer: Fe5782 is -1.1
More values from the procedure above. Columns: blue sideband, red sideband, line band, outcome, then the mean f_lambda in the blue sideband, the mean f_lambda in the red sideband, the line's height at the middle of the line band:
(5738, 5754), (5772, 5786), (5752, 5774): -1.6 angstrom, 83.7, 91.8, 87.9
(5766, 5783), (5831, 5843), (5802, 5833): 0.2 angstrom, 92.4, 95.9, 94.8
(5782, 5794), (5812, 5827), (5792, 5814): 2.0 angstrom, 94.6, 101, 97.5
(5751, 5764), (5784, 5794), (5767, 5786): 0.3 angstrom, 93.1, 94.4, 93.9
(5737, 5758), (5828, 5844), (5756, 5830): -2.6 angstrom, 85.3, 96.9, 91.3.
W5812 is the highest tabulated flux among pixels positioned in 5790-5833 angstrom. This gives 145.2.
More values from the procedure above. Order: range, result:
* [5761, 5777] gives 103.3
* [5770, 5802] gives 98.84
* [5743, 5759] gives 95.35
